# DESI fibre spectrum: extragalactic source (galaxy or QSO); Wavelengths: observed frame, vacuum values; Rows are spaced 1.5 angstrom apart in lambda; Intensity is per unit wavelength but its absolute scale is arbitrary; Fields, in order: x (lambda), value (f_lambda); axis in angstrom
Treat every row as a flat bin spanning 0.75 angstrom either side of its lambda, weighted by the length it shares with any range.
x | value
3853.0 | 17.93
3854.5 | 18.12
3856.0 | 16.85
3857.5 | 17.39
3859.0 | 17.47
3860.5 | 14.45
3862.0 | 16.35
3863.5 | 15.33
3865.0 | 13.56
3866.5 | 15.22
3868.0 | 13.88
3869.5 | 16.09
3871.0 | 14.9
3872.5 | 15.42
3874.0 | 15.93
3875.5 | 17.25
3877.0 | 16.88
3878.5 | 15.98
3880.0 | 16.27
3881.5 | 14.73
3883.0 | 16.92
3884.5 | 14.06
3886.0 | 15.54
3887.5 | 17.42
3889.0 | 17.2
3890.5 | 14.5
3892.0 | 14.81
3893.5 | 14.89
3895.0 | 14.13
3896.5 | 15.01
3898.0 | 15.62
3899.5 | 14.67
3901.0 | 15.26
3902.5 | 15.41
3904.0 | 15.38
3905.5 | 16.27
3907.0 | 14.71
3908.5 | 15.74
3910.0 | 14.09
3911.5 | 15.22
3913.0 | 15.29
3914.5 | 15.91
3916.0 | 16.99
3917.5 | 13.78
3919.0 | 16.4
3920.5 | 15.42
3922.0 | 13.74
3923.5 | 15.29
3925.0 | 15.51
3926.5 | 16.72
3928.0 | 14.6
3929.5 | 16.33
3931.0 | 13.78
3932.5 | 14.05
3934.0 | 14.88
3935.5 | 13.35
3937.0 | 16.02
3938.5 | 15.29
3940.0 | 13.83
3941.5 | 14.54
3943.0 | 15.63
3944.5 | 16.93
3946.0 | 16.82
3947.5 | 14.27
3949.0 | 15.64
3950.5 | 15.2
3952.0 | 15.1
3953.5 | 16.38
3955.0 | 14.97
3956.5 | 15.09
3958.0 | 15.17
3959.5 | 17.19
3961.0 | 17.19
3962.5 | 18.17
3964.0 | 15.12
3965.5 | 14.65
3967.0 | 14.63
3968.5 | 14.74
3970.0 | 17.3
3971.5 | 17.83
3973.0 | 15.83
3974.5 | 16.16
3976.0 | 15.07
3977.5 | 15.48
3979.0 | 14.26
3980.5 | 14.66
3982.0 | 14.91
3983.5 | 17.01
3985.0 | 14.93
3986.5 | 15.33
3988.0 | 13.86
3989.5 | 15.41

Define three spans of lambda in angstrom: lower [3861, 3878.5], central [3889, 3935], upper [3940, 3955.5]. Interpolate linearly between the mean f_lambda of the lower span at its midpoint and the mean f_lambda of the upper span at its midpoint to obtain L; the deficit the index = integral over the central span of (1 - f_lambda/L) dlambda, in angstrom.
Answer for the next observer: 0.98 angstrom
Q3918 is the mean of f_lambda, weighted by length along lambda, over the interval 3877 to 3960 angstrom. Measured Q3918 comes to 15.4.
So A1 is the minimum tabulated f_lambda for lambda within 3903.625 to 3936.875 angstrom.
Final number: 13.35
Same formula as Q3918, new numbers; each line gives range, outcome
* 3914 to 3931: 15.4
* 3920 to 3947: 15.1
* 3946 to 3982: 15.7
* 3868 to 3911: 15.5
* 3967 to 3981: 15.7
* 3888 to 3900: 15.2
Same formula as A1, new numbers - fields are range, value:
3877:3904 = 14.06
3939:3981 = 13.83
